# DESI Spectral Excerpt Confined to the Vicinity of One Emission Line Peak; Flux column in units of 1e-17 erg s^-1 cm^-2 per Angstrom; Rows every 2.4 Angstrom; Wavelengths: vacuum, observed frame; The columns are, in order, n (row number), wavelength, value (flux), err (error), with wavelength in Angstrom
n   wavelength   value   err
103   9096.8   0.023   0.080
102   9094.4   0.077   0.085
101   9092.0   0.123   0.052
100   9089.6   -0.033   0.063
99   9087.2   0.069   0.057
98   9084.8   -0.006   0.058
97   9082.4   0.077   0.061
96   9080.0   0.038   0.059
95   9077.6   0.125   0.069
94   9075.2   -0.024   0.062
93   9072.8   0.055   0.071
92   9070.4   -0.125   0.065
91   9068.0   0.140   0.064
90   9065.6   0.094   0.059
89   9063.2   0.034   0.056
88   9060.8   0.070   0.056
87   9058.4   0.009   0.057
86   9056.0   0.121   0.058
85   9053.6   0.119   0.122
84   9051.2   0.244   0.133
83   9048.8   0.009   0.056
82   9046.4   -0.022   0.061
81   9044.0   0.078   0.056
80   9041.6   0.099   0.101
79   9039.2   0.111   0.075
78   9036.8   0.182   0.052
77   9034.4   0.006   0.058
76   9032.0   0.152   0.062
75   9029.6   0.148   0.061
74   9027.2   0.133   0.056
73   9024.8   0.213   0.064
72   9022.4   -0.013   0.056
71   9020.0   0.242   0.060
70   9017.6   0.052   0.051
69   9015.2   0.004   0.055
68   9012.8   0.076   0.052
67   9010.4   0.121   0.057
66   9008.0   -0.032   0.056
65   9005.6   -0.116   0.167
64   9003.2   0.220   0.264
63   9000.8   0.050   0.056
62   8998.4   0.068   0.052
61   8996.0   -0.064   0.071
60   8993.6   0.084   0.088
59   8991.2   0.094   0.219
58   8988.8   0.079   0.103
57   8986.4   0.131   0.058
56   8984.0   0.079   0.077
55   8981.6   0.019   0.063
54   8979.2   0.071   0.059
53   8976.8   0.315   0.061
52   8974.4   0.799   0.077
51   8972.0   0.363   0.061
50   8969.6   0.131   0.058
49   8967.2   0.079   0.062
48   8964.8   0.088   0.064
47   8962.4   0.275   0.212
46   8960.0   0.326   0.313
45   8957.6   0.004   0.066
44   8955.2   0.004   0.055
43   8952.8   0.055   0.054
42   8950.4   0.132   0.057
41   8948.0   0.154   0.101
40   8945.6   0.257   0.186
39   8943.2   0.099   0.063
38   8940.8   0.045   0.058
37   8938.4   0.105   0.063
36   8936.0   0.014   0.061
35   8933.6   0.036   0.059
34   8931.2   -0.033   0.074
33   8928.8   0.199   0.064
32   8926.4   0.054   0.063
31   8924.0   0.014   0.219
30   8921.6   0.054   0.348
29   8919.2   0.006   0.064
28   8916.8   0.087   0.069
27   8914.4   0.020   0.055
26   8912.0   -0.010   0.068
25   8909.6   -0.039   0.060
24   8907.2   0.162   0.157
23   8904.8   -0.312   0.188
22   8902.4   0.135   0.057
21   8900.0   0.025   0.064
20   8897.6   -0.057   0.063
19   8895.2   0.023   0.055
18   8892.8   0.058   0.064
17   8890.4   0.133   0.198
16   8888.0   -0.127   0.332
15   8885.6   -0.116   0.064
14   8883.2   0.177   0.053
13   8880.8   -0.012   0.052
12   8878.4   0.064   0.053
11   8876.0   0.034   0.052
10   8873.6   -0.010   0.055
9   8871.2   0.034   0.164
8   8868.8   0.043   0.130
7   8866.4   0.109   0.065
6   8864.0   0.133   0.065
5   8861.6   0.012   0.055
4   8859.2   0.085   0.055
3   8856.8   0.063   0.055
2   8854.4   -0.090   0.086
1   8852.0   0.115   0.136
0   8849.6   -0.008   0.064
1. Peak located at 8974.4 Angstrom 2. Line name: Hgamma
